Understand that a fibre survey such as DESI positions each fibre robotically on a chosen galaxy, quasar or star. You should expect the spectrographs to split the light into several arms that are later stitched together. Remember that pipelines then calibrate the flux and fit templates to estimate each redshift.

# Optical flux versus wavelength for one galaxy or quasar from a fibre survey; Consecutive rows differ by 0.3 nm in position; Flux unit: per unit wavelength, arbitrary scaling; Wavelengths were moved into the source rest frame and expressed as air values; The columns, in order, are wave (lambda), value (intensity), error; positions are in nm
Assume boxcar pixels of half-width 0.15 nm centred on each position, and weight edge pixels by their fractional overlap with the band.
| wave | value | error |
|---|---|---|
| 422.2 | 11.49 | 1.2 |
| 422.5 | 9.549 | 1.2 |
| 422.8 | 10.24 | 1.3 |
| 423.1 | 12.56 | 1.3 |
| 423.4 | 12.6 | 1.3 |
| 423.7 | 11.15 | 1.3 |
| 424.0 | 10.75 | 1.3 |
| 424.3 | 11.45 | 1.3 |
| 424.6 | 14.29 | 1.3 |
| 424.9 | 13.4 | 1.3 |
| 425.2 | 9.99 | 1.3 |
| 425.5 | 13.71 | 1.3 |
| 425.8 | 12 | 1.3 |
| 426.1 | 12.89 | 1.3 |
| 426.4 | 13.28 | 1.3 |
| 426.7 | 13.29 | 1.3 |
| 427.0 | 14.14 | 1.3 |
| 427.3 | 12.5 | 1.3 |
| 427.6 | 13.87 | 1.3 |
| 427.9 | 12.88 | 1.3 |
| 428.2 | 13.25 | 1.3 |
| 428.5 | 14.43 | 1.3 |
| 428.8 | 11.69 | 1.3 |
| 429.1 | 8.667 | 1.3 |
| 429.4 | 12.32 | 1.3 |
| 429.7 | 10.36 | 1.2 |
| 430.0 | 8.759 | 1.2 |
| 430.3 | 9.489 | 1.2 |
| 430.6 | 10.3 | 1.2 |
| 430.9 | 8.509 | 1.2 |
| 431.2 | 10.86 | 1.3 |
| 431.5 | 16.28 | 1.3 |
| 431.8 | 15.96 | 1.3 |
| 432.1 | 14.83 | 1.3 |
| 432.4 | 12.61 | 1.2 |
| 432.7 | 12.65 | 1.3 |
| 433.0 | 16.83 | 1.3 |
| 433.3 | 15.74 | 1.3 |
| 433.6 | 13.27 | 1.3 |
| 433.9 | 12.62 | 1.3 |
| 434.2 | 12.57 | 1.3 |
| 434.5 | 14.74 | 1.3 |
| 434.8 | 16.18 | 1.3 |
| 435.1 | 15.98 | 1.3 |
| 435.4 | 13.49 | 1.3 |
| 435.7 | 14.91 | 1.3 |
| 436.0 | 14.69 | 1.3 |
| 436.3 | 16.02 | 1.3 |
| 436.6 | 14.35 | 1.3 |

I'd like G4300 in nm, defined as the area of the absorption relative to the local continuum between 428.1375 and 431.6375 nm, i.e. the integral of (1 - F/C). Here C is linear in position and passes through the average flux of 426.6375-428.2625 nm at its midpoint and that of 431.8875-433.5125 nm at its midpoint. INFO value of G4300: 0.68 nm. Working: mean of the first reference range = 13.3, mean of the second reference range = 14.5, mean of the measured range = 11.2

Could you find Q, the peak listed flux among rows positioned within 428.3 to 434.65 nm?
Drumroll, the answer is 16.83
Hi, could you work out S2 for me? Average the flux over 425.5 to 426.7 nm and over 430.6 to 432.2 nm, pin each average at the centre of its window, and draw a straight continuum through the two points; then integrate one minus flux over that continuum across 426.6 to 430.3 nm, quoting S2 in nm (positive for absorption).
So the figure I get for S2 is 0.25 nm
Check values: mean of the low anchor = 12.9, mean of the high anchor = 13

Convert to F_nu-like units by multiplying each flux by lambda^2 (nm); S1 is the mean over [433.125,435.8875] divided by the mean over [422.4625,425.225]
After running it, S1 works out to 1.29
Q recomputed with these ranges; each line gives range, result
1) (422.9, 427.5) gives 14.29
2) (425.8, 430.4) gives 14.43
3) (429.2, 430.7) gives 12.32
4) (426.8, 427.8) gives 14.14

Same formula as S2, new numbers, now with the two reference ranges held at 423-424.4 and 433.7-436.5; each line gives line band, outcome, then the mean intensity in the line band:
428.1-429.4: 0.09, 12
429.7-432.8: 0.38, 11.9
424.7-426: -0.03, 12.4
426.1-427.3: -0.09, 13.4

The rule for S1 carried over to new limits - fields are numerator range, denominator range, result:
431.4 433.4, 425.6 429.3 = 1.20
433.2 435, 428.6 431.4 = 1.41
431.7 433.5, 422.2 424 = 1.37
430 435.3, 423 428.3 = 1.09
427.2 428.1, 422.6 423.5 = 1.15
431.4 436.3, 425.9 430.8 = 1.25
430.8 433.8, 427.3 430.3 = 1.20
